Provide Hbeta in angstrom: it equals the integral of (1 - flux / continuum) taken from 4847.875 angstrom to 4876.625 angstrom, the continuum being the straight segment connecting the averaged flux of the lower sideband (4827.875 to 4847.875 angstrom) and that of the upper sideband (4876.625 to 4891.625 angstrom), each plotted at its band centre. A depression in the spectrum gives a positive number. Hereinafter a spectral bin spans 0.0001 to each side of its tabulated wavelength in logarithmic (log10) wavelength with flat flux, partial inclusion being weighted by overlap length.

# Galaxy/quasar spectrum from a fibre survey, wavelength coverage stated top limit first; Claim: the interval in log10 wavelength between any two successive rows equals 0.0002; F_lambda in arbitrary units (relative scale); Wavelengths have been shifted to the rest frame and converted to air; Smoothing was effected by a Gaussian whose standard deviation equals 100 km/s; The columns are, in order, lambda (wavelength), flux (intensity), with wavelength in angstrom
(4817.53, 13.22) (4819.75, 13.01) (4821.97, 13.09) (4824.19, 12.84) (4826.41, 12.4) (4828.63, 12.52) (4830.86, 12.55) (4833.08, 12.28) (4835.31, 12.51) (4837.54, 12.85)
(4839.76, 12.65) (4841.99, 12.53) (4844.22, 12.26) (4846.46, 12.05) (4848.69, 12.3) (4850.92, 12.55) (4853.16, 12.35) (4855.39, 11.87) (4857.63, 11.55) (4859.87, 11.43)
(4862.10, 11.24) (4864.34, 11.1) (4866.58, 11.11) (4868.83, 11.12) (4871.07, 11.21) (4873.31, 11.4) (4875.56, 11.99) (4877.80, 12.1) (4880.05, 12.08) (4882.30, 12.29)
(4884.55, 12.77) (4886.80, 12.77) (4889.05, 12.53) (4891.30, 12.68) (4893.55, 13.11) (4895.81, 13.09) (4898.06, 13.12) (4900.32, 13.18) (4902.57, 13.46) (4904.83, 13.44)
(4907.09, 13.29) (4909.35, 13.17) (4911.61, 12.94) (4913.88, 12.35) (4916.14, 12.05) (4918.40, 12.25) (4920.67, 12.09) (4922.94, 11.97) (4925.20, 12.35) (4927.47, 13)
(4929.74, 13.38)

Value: 1.92 angstrom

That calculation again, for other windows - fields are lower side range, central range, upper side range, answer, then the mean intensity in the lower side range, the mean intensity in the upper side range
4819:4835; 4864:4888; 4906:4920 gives 1.5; 12.7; 12.7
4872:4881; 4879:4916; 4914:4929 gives -2.4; 11.9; 12.3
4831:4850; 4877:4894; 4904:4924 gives 0.0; 12.4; 12.6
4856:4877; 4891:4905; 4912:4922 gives -1.5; 11.4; 12.2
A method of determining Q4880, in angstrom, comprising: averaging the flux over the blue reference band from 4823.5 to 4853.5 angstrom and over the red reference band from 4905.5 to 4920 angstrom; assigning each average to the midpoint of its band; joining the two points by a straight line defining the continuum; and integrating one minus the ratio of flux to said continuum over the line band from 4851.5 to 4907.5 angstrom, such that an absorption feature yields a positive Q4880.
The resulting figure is 1.5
